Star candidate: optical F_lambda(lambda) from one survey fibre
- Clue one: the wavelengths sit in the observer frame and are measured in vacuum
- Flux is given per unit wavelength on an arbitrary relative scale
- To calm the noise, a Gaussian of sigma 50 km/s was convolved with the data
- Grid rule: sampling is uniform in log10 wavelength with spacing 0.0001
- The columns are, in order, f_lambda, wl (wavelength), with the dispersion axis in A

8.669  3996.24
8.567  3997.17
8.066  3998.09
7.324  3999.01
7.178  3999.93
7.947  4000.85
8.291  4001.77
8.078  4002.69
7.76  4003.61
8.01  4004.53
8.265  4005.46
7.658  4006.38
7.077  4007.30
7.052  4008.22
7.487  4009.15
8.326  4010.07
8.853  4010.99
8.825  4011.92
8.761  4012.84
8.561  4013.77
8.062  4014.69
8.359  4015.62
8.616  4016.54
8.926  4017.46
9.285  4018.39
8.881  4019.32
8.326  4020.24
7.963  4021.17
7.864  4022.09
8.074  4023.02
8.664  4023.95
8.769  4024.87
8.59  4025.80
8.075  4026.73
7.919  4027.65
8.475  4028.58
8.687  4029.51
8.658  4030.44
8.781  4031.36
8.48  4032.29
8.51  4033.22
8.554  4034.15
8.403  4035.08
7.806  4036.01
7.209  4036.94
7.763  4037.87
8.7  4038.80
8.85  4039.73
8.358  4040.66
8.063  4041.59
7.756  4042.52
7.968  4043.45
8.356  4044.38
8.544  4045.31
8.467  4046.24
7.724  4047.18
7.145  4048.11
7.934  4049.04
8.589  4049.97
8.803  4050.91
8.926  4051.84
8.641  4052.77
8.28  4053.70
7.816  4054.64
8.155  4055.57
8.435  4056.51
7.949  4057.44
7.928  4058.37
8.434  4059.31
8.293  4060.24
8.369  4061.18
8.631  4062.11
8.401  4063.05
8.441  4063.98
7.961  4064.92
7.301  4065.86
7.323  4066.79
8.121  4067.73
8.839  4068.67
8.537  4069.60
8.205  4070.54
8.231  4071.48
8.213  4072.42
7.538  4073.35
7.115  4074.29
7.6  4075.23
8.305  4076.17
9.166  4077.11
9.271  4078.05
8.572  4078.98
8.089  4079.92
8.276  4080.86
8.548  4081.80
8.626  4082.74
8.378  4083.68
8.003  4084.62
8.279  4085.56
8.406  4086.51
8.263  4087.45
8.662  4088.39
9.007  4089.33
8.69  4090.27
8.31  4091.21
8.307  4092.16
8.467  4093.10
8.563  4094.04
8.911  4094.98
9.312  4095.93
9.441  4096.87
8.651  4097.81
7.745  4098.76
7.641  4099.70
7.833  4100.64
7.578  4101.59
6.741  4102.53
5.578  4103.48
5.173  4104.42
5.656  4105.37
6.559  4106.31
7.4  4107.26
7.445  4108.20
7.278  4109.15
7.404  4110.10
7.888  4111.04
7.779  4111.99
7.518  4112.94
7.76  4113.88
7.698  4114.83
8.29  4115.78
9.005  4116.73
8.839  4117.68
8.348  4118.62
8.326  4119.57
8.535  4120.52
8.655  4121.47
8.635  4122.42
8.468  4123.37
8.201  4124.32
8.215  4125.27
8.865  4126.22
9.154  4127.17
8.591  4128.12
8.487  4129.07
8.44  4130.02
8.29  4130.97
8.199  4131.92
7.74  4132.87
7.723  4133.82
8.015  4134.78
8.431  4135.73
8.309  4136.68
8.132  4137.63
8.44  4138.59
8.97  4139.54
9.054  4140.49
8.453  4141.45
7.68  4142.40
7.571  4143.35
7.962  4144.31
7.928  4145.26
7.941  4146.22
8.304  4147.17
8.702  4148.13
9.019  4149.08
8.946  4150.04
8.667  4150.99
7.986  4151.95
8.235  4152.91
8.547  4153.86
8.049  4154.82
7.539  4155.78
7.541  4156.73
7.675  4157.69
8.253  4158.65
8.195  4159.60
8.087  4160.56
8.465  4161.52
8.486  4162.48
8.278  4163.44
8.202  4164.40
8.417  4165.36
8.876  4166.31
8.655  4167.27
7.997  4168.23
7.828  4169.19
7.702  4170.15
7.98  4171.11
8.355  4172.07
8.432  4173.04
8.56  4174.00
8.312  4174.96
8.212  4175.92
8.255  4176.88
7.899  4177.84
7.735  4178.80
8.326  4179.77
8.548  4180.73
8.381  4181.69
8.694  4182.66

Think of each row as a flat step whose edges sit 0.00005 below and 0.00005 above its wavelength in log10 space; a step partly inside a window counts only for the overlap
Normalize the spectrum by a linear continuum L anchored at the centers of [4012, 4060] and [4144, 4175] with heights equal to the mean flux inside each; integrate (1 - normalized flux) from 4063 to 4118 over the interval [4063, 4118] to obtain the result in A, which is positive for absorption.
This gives 1.9 A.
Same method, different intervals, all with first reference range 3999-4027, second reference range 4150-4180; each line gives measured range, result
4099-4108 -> 1.6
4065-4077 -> 0.3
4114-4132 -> -0.6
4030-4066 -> -0.2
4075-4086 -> -0.3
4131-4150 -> -0.1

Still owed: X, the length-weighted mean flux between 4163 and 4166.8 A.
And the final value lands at 8.46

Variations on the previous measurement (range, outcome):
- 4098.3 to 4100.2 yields 7.73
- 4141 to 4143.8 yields 7.92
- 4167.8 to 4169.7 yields 7.91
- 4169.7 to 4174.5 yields 8.2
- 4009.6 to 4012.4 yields 8.68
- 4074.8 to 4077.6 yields 8.36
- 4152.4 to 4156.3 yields 8.09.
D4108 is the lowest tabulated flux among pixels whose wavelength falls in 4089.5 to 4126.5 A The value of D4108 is 5.173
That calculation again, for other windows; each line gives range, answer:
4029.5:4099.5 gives 7.115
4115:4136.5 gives 7.723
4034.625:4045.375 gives 7.209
